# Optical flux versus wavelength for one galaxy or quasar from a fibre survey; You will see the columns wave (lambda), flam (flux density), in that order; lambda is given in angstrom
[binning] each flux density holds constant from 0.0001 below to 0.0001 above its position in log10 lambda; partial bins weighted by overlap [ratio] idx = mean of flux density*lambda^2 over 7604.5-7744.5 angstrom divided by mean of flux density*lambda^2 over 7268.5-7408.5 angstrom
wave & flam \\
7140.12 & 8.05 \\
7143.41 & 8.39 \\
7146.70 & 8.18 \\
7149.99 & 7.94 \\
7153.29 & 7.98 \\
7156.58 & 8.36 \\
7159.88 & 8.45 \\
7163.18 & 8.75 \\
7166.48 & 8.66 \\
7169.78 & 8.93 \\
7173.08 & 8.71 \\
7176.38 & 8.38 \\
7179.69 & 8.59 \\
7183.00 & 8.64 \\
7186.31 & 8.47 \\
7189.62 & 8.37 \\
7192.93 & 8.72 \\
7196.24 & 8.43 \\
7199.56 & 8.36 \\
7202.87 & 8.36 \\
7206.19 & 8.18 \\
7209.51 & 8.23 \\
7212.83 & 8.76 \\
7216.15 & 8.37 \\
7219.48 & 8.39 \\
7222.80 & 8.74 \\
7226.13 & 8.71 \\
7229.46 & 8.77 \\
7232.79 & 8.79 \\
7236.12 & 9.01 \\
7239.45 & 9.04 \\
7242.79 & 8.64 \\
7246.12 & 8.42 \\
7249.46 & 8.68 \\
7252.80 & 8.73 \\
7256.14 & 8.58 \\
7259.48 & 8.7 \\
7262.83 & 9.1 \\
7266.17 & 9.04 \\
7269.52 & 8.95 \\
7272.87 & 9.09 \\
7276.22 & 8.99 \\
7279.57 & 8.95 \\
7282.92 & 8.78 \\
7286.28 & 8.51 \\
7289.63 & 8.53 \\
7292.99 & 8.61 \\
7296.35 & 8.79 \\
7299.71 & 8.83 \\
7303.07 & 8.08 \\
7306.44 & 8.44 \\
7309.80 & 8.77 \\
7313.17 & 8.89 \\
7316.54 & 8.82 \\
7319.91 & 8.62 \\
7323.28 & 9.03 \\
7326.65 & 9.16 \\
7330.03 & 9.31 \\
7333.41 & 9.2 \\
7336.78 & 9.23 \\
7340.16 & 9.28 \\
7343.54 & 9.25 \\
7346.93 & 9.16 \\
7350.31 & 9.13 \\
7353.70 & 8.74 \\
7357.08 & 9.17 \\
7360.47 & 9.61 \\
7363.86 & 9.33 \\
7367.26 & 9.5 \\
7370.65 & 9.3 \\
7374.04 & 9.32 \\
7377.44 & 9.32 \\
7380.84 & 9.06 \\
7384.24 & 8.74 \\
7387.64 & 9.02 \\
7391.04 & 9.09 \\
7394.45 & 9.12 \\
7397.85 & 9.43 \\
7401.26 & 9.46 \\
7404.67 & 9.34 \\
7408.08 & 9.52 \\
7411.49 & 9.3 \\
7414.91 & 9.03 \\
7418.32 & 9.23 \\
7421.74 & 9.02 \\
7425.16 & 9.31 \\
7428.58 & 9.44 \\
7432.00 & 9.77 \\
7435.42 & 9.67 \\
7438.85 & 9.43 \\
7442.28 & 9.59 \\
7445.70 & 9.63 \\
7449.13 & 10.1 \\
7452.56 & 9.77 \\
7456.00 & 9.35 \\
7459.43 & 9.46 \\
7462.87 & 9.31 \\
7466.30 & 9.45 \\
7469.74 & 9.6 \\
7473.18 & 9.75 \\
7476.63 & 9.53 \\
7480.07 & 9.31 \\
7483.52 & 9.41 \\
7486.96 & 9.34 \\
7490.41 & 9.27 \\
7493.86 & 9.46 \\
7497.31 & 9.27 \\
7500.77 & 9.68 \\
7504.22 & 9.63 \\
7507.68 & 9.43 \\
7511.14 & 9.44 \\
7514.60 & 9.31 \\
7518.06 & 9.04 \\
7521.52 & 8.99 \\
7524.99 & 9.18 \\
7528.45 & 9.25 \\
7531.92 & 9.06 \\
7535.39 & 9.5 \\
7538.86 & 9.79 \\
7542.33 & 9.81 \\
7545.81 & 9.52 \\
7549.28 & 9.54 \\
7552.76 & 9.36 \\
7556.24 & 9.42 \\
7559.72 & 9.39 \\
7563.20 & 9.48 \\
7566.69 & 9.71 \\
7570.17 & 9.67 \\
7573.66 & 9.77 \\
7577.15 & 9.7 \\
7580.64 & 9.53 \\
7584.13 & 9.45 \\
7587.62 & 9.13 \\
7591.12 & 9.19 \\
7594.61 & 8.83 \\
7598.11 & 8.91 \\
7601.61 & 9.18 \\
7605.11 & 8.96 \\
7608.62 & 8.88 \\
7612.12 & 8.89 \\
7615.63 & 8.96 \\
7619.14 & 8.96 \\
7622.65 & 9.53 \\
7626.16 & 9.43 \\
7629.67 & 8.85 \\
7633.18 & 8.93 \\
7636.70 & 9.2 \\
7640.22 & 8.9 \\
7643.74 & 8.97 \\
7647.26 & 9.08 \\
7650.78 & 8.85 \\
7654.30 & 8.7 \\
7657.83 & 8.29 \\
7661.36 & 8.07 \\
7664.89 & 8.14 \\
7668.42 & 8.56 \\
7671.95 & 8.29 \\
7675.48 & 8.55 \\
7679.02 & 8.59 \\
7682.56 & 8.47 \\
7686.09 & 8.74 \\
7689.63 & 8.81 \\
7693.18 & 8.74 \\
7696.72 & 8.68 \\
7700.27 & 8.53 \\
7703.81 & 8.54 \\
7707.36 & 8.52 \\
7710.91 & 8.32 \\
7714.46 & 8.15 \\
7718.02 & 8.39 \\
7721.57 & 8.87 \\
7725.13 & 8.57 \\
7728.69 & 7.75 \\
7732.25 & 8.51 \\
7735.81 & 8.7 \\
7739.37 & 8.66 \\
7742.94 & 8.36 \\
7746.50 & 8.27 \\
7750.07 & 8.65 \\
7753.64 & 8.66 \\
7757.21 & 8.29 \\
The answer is 1.05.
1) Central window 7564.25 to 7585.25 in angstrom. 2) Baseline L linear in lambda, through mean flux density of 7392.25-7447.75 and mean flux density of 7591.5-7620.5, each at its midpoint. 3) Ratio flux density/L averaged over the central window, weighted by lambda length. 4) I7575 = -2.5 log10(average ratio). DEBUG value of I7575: -0.07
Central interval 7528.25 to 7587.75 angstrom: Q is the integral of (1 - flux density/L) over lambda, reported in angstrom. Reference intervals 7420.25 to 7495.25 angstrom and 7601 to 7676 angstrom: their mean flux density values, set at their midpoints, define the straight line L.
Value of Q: -2.6 angstrom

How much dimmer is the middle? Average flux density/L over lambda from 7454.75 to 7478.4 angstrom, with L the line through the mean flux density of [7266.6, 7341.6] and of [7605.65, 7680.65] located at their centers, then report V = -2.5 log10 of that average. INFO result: -0.08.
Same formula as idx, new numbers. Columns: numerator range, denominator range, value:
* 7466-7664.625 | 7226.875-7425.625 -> 1.10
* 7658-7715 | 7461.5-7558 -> 0.94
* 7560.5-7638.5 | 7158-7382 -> 1.14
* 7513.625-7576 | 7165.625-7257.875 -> 1.20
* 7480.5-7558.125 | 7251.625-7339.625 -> 1.13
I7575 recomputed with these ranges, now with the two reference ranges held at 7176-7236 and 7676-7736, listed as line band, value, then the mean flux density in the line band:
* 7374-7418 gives -0.08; 9.21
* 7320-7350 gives -0.08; 9.17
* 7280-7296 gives -0.02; 8.65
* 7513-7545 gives -0.10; 9.33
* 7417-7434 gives -0.10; 9.36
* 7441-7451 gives -0.15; 9.79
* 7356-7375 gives -0.10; 9.38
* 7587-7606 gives -0.06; 9.03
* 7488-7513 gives -0.11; 9.45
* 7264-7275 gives -0.06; 9.03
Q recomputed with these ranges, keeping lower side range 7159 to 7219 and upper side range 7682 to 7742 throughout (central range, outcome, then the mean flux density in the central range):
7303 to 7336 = -1.4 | 8.88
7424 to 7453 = -3.8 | 9.64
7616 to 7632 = -1.2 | 9.17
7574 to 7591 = -1.9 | 9.45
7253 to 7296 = -1.5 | 8.82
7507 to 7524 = -1.4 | 9.23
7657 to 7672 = 0.5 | 8.27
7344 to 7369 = -2.1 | 9.23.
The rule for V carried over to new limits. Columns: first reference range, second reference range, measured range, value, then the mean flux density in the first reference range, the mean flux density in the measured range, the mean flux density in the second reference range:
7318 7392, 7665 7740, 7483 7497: -0.05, 9.16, 9.36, 8.51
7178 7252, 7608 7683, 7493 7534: -0.07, 8.58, 9.31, 8.78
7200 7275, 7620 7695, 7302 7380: -0.05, 8.69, 9.08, 8.75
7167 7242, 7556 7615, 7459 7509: -0.04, 8.59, 9.46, 9.29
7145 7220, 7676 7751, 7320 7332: -0.08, 8.44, 9.09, 8.51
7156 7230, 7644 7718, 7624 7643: -0.07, 8.53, 9.07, 8.54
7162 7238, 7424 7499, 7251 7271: -0.01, 8.58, 8.85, 9.51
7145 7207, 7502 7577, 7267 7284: -0.03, 8.45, 8.96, 9.45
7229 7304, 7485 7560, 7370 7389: -0.01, 8.77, 9.12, 9.4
